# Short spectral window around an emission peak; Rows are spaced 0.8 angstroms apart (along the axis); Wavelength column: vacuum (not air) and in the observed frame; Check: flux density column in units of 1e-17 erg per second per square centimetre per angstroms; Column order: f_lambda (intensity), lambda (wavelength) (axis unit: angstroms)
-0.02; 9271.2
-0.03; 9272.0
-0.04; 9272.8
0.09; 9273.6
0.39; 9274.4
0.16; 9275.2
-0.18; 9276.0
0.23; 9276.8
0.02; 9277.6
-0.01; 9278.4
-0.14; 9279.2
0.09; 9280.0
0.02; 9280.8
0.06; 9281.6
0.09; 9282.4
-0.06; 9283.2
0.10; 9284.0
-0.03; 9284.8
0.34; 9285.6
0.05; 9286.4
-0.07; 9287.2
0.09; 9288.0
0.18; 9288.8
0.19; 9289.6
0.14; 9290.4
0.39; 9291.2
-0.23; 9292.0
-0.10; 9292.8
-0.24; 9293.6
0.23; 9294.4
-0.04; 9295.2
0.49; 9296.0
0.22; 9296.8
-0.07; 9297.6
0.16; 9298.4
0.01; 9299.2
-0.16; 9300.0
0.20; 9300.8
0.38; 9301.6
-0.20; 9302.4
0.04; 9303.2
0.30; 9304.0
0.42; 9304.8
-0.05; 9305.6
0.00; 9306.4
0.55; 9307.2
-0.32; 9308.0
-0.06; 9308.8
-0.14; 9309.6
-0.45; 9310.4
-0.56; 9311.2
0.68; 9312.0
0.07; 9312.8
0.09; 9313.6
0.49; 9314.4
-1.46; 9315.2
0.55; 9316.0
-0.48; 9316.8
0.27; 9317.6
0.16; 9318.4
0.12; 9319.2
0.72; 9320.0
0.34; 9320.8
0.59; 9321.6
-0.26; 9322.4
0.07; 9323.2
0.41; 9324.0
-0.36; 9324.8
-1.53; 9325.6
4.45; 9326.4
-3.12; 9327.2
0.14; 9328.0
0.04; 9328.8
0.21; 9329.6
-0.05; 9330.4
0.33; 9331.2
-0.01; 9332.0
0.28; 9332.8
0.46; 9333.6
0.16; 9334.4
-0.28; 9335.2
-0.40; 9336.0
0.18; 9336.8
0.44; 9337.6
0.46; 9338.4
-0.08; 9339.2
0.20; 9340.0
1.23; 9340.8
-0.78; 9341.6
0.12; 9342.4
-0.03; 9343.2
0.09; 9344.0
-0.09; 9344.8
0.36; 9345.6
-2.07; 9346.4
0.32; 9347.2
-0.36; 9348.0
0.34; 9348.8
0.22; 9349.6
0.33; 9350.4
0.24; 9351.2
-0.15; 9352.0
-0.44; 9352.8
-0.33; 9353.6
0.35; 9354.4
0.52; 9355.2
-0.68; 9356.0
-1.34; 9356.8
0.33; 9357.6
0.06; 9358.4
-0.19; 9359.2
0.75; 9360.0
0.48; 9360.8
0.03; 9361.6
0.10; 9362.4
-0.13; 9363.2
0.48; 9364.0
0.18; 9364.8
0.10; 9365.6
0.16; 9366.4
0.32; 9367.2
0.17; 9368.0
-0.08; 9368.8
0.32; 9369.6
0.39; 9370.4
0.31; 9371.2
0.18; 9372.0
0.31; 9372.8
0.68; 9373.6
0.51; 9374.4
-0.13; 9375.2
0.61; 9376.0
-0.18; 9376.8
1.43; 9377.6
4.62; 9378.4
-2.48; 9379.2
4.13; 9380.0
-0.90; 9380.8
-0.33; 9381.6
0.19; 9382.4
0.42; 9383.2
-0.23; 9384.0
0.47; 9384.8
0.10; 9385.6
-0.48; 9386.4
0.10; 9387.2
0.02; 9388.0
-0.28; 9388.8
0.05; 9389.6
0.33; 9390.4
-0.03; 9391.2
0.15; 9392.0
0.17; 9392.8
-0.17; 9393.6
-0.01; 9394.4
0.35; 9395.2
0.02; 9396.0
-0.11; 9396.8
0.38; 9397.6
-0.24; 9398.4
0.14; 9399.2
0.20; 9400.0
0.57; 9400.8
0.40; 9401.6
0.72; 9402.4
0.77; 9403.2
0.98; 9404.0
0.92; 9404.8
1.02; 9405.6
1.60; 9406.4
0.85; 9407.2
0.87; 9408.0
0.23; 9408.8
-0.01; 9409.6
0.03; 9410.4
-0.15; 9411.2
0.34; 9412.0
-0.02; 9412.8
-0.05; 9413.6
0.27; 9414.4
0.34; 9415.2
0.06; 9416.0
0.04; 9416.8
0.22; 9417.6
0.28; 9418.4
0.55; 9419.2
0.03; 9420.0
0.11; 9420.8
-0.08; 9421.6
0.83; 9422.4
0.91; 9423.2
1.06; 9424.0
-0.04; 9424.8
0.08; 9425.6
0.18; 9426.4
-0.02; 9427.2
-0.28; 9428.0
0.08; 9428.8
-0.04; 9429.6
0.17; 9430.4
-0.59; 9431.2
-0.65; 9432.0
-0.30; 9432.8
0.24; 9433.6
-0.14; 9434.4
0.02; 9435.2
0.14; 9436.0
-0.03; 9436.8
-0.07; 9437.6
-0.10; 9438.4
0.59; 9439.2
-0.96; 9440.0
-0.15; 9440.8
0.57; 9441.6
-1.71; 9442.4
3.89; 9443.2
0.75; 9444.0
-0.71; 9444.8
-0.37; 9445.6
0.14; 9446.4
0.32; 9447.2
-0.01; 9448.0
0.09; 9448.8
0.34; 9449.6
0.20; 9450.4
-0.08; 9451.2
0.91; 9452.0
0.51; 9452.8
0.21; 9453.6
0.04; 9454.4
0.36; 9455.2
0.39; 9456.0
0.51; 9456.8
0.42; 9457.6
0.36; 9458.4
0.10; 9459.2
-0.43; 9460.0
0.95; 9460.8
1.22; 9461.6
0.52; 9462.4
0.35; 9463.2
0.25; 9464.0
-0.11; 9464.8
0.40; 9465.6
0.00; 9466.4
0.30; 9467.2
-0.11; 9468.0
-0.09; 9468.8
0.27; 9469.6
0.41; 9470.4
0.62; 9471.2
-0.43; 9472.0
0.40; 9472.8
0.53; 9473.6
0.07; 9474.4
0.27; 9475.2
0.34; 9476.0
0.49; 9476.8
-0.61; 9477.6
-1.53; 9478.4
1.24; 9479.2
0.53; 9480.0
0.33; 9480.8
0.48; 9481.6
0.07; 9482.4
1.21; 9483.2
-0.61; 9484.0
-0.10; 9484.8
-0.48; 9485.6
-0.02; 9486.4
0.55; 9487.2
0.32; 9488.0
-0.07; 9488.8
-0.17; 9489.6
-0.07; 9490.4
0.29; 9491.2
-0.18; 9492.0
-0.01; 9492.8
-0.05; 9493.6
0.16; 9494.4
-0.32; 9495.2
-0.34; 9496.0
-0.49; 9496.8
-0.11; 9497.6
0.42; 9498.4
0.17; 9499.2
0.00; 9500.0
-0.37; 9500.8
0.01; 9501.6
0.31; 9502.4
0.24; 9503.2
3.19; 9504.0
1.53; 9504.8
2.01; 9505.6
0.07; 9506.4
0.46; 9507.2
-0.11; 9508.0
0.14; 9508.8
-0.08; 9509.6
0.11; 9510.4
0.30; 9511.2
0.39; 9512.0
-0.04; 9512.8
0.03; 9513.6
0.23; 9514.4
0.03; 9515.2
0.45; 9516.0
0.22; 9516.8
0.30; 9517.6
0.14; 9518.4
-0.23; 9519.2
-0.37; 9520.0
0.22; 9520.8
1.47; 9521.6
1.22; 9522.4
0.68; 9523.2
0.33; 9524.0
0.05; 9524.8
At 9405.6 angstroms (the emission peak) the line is H-beta 4861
